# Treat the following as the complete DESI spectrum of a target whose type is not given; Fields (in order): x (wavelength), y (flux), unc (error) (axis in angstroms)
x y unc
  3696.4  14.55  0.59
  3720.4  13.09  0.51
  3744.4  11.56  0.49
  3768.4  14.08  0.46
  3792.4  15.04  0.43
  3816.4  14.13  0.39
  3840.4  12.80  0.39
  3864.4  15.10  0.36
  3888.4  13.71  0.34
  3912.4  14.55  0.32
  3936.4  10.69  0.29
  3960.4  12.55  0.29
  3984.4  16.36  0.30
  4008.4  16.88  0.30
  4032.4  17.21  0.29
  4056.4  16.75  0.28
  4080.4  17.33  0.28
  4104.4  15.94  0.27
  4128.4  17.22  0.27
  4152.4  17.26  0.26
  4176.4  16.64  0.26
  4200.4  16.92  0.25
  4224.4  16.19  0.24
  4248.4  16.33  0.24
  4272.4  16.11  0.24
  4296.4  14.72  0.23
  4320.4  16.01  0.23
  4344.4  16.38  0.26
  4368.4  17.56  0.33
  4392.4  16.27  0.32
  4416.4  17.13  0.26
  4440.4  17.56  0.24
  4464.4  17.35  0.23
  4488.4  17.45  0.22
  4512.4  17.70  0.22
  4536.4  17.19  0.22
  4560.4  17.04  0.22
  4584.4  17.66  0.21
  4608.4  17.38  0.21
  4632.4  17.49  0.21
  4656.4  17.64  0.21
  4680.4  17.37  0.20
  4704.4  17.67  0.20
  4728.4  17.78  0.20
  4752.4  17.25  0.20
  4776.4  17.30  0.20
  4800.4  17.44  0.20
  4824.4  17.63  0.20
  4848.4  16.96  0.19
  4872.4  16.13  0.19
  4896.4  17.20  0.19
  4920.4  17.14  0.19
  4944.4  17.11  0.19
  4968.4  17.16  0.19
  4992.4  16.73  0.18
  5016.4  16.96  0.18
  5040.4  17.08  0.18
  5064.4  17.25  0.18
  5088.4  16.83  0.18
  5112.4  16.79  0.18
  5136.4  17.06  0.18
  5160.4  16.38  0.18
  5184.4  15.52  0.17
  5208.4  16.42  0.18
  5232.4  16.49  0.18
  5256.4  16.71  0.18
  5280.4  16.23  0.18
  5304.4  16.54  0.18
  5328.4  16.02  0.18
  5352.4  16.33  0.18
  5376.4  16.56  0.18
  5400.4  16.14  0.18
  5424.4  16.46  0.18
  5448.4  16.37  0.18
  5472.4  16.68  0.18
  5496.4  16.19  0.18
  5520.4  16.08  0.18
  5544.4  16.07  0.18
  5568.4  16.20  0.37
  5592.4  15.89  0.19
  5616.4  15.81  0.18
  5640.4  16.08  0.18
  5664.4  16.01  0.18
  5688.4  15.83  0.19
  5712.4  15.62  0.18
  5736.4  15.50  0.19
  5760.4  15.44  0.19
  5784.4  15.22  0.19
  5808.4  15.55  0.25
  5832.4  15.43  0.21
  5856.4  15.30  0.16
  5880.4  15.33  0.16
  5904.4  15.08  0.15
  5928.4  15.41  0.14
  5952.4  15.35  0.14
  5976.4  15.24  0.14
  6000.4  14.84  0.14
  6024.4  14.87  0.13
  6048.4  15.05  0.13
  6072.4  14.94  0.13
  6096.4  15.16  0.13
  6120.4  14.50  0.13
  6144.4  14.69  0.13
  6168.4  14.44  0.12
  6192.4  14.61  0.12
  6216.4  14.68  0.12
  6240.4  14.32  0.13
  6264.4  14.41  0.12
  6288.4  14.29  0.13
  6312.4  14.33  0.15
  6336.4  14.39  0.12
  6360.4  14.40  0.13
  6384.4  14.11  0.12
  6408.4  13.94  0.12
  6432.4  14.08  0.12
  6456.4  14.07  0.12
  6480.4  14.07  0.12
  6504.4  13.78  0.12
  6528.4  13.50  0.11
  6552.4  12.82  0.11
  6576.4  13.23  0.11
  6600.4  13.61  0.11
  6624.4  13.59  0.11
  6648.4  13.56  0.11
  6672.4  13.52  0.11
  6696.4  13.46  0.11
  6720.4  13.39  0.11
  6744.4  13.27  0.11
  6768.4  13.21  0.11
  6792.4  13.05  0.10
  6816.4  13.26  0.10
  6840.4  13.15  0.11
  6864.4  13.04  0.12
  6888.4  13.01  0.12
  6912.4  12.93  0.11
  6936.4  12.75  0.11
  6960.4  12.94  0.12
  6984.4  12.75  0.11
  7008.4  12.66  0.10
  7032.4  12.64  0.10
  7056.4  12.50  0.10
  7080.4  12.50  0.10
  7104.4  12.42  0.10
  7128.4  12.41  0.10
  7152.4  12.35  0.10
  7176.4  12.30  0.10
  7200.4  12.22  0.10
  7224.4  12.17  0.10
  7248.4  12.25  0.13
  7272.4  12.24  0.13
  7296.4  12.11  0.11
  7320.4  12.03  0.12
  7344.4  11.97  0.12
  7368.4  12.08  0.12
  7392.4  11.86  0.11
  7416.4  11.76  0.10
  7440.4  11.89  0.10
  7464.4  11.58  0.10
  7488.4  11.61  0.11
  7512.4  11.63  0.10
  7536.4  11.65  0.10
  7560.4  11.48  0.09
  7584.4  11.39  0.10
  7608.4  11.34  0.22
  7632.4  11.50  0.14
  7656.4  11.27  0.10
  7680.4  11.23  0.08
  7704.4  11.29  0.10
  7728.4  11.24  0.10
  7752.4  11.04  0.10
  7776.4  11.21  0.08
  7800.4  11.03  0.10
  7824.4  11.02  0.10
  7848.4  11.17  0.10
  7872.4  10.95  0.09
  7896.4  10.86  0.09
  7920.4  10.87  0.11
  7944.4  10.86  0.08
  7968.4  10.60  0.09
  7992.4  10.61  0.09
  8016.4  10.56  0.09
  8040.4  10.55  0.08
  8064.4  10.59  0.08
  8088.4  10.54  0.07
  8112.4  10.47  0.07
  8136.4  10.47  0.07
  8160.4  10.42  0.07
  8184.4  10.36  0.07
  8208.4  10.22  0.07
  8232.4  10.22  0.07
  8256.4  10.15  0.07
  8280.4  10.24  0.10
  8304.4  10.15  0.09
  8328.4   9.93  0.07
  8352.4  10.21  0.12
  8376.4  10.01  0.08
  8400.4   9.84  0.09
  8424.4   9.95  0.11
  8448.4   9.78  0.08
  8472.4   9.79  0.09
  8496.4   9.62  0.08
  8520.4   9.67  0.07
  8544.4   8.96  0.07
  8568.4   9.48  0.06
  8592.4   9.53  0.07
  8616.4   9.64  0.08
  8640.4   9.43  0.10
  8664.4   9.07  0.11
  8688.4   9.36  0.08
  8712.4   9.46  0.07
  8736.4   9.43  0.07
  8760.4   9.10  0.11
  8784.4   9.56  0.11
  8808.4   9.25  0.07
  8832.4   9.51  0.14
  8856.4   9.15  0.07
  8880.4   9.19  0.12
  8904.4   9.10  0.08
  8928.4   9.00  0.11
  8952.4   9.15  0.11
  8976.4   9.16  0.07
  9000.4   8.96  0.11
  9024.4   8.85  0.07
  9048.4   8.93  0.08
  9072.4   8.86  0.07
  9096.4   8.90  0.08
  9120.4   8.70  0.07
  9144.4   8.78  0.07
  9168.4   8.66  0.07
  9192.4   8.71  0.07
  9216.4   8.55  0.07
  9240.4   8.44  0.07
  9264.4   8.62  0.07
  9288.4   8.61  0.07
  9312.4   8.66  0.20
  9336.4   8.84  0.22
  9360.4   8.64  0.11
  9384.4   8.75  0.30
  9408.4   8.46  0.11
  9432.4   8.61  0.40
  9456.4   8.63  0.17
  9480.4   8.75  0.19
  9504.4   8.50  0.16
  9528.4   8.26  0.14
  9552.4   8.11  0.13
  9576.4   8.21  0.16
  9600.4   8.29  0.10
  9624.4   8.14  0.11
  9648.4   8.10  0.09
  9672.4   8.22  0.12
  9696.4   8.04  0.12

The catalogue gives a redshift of 0.00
